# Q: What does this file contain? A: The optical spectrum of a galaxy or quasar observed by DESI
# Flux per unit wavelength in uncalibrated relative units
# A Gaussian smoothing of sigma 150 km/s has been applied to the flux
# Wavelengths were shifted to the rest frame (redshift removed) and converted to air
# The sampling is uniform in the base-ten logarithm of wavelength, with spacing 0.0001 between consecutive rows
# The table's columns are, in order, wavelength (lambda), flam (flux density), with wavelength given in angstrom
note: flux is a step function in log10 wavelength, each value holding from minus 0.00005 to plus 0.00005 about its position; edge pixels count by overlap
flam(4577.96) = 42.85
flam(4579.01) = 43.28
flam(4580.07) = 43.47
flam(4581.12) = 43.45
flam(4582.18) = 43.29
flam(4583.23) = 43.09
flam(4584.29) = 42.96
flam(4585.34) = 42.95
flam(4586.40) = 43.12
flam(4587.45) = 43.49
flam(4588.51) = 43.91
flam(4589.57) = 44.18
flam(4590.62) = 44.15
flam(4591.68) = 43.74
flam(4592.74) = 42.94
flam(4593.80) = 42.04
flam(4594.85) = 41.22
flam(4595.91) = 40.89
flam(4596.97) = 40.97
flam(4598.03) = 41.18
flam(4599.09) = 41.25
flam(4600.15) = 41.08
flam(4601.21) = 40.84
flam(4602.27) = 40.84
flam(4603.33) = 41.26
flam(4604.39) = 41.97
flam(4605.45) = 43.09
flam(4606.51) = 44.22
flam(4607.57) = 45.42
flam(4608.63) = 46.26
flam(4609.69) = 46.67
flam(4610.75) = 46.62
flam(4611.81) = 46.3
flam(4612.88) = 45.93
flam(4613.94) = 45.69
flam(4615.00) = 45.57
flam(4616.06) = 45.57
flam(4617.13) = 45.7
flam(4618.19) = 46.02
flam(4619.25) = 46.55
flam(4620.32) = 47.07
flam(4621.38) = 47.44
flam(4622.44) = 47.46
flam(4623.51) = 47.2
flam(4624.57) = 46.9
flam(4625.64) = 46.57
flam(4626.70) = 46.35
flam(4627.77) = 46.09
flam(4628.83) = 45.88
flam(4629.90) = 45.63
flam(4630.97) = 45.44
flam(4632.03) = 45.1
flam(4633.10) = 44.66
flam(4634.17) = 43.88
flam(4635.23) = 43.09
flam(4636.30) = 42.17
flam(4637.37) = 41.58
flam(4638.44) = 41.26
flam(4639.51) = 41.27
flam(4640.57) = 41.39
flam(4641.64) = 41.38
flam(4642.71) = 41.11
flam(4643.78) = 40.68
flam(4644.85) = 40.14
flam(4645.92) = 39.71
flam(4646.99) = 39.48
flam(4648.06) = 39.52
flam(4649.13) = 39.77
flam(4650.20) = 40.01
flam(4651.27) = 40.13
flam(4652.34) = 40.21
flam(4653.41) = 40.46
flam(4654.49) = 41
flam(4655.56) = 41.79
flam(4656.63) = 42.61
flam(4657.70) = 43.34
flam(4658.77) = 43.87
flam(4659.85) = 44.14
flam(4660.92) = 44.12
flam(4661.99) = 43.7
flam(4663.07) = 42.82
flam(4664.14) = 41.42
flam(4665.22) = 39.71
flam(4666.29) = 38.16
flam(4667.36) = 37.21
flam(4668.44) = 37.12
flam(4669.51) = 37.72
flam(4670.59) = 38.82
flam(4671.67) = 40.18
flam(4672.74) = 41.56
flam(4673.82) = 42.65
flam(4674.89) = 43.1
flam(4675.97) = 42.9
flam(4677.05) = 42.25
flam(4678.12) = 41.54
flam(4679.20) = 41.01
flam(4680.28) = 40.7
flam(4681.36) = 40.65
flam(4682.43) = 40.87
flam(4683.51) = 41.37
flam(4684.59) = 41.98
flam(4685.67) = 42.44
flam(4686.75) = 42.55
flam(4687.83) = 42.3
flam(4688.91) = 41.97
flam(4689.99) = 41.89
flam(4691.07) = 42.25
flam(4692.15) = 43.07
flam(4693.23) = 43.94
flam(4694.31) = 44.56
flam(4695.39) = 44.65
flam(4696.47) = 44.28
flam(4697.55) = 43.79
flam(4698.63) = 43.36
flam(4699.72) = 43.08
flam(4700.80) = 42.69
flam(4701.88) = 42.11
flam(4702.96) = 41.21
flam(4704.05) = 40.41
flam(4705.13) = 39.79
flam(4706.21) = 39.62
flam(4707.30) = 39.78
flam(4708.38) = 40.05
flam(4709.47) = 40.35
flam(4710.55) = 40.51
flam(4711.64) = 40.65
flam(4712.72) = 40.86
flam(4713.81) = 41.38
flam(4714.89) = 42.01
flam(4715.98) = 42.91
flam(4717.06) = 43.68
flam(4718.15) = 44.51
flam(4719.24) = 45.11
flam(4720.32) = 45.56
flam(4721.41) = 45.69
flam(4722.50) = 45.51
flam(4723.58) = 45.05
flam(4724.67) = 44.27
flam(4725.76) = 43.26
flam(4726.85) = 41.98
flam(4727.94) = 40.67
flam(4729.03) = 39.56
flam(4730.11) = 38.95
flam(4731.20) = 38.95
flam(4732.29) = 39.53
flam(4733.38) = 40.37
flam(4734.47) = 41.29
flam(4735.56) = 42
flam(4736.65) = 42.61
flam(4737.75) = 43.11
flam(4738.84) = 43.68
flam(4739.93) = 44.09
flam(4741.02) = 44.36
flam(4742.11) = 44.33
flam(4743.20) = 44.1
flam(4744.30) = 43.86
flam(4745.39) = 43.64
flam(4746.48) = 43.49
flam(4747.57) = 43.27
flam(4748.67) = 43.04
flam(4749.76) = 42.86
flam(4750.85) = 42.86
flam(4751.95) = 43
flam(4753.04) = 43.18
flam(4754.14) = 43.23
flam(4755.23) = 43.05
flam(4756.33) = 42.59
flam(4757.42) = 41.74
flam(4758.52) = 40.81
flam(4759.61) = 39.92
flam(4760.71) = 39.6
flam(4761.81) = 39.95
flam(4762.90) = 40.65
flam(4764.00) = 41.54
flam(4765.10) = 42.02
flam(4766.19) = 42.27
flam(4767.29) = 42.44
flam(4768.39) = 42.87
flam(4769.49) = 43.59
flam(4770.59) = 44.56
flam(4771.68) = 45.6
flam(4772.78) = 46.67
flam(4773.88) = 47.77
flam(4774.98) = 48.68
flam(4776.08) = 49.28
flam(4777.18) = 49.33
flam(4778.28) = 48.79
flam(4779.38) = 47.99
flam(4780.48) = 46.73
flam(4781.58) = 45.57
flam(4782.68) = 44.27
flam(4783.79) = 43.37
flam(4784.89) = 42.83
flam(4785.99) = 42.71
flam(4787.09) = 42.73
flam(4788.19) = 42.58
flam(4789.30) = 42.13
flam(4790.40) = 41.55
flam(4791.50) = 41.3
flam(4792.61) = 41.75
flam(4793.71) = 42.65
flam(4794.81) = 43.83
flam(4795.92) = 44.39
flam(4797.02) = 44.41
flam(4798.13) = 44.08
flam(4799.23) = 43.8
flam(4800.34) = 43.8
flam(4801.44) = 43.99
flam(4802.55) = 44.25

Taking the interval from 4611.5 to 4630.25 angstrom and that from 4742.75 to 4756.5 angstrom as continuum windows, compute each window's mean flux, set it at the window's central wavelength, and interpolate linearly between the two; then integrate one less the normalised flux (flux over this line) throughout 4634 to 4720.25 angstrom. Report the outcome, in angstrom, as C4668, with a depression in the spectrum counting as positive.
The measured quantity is 6.44 angstrom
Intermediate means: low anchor 46.3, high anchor 43.2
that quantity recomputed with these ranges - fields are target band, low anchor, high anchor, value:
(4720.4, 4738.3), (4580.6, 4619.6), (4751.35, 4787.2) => 0.7 angstrom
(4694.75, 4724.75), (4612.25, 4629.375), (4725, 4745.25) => 0.3 angstrom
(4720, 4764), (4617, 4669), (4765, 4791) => 1.9 angstrom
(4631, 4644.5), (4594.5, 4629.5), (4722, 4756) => 0.6 angstrom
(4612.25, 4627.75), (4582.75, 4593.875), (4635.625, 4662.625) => -1.5 angstrom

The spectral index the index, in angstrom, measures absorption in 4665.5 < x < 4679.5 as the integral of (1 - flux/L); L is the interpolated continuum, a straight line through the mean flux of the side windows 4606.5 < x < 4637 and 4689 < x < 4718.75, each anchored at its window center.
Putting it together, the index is 1.0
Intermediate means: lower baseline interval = 45.8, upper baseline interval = 42.1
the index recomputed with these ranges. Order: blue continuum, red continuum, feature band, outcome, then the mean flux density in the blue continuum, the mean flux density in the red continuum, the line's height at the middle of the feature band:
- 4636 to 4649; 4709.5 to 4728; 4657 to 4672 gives 0.2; 40.7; 43.1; 41.4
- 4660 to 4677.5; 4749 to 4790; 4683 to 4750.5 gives -0.4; 40.9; 43.8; 42.3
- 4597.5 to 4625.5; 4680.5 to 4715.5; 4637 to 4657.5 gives 1.3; 44.8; 41.9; 43.6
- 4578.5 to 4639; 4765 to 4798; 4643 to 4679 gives 2.7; 44.1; 44.5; 44.2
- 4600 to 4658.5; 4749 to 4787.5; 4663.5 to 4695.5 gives 1.7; 43.5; 43.9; 43.7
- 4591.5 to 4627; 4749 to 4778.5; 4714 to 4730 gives 0.2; 44.4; 43.6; 43.8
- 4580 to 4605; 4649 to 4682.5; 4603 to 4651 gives -2.5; 42.4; 41.1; 41.8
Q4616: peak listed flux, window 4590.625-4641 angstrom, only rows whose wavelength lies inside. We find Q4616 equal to 47.46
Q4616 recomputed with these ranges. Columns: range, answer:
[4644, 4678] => 44.14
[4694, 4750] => 45.69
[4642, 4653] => 41.11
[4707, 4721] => 45.56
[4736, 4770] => 44.36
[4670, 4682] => 43.1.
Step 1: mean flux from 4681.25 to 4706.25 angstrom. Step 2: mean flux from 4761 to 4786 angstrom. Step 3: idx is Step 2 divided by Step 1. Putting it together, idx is 1.06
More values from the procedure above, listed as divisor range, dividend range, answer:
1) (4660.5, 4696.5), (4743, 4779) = 1.05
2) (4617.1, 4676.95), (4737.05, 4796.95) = 1.03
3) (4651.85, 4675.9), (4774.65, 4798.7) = 1.08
